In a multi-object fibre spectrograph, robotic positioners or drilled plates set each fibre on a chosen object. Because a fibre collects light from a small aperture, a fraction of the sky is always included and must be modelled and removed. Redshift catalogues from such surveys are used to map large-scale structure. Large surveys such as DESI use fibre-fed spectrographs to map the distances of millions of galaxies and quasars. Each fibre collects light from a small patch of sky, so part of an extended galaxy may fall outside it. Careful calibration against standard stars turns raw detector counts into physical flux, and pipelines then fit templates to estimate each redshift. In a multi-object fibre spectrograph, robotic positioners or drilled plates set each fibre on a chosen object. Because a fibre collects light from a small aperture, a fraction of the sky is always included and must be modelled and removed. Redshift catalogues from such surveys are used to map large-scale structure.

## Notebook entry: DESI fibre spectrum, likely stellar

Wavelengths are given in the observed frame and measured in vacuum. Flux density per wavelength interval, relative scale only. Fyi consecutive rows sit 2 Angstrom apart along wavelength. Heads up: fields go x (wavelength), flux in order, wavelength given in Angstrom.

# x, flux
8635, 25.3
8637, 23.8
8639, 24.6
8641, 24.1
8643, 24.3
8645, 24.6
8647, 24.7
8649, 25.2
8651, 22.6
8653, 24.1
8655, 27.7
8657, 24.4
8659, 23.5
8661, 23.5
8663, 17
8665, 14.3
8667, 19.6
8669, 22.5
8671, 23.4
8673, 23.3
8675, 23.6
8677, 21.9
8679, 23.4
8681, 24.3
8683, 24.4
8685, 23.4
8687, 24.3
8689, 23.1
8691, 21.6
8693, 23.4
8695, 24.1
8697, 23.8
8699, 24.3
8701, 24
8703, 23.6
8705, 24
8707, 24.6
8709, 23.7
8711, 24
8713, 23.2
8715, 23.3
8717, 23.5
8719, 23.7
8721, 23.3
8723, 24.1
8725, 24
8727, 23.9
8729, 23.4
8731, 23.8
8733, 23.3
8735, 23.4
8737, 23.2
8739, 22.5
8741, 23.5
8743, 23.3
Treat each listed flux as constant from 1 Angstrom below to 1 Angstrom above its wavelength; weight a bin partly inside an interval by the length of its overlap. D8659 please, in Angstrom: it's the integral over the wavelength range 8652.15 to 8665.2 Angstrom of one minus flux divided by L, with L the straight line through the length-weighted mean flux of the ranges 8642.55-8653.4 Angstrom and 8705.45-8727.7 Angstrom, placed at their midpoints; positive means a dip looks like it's 0.89 Angstrom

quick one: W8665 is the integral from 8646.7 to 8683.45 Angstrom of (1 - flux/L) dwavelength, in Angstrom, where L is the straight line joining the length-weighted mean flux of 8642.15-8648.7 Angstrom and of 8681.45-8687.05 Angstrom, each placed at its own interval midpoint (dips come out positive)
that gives 2.4 Angstrom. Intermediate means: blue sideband 24.6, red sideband 24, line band 22.8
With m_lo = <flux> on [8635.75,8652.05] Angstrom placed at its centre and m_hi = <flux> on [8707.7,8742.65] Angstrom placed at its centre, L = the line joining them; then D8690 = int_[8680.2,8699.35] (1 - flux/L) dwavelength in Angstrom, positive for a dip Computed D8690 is 0.2 Angstrom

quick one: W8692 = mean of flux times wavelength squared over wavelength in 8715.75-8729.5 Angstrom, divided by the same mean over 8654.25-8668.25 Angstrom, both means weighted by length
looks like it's 1.13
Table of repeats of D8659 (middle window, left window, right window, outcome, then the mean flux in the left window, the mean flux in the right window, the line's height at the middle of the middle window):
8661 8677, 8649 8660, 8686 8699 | 2.2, 24.5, 23.5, 24.1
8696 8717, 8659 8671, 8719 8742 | -1.5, 20.1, 23.5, 22.2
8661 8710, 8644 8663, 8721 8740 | 2.2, 24.1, 23.5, 23.8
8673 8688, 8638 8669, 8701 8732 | -0.2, 22.9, 23.7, 23.3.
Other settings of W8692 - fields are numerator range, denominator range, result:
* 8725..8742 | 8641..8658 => 0.97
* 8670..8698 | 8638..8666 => 1.02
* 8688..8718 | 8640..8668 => 1.05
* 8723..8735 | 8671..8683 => 1.02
